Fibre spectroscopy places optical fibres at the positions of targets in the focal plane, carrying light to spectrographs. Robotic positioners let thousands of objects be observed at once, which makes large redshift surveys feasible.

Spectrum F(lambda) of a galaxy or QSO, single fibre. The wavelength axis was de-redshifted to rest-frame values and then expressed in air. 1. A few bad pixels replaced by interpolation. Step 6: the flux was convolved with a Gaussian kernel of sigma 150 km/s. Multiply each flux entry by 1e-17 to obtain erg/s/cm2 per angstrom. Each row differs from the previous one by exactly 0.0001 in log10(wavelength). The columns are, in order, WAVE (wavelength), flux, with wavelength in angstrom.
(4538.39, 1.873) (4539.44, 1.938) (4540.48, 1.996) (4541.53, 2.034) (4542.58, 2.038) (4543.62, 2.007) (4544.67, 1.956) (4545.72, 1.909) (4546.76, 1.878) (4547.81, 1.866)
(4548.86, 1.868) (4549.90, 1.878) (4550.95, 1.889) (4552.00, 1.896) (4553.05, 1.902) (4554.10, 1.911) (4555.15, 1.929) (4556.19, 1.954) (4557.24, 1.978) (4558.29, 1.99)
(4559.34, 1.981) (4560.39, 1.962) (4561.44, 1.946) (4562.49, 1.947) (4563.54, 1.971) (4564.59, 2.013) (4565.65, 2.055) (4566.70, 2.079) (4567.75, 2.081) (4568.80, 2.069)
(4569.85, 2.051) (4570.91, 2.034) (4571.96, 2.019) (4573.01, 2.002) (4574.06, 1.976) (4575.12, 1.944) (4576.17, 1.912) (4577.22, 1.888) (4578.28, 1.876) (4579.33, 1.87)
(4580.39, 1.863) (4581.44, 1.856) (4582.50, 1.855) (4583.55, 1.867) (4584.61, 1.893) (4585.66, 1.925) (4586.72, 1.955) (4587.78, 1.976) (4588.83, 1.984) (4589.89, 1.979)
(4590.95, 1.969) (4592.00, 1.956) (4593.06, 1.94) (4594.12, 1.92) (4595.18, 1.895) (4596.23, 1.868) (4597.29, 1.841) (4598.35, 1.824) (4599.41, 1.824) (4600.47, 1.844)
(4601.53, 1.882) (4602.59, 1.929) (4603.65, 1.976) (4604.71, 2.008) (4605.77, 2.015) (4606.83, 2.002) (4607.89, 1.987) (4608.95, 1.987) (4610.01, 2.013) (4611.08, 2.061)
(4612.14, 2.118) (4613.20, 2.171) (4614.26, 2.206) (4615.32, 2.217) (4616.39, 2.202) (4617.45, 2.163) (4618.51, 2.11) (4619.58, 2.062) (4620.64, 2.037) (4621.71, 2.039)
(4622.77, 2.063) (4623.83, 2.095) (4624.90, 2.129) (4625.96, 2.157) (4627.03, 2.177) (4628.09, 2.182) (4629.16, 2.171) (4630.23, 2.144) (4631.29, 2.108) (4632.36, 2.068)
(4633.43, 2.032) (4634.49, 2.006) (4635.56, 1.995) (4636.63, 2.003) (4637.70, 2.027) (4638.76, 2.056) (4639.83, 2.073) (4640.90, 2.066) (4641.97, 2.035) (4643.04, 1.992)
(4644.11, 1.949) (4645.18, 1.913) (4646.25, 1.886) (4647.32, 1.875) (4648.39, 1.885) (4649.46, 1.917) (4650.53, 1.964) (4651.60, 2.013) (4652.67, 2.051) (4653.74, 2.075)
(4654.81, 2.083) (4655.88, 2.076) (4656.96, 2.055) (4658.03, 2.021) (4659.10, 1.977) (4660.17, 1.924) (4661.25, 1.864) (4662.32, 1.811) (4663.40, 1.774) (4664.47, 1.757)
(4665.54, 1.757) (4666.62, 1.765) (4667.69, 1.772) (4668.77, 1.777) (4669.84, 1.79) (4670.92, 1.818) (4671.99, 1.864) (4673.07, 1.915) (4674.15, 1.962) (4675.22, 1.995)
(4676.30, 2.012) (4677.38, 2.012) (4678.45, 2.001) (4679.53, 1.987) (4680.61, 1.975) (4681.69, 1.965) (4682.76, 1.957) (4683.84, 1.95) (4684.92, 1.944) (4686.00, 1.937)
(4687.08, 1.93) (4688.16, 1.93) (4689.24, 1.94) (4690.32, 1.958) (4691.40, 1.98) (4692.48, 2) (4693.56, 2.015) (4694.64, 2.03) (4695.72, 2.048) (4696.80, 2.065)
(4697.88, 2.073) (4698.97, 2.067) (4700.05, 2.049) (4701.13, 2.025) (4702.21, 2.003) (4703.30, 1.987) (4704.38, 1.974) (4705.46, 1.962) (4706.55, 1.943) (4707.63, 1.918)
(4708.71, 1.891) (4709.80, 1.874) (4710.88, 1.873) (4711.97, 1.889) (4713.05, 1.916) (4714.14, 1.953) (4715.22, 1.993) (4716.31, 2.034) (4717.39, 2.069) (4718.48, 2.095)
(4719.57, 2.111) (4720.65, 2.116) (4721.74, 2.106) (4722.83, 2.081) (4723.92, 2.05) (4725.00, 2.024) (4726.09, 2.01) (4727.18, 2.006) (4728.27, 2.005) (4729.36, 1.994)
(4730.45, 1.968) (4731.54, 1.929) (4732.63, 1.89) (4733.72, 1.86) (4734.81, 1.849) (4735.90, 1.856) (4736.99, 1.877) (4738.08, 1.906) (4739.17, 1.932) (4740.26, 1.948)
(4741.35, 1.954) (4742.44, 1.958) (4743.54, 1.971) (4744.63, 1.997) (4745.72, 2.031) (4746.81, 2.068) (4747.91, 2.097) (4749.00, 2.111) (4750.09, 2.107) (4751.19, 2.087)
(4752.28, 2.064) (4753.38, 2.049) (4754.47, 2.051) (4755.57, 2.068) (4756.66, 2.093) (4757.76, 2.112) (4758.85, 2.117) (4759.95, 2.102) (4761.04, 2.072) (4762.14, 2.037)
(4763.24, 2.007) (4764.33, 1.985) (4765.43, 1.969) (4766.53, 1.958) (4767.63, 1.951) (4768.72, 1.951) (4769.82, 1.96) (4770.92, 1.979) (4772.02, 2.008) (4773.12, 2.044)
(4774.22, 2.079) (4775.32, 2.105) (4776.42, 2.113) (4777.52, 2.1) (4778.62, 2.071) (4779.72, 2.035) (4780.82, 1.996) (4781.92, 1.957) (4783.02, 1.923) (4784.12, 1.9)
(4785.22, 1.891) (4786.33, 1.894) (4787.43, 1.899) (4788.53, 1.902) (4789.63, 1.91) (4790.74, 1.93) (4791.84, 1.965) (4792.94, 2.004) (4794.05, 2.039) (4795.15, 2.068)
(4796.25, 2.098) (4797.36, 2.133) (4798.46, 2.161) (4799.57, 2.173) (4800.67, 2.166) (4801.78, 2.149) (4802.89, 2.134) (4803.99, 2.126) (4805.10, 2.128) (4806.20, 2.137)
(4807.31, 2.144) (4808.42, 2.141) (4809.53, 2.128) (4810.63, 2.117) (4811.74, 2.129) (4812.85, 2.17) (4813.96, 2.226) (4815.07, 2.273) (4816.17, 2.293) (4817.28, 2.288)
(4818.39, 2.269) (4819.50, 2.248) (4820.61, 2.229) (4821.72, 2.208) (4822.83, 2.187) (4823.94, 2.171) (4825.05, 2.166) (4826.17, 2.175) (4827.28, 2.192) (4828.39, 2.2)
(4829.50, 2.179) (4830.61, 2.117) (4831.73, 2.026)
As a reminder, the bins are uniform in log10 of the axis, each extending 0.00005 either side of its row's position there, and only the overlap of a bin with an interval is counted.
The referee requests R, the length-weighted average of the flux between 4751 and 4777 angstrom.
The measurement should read 2.04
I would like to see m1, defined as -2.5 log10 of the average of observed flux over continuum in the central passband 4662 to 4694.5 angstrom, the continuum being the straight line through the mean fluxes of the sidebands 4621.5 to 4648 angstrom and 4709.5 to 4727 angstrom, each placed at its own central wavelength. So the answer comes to 0.07 mag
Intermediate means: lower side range 2.05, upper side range 2.01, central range 1.91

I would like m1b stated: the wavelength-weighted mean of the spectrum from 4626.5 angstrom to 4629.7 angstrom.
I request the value 2.17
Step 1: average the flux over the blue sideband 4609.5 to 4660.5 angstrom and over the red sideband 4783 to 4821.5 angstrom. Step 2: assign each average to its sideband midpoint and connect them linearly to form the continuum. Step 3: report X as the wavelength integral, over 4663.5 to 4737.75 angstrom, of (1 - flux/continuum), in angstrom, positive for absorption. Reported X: 4.2 angstrom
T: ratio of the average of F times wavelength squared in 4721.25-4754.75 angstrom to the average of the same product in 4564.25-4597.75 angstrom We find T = 1.09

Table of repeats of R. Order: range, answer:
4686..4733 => 1.99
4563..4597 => 1.95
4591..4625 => 2.01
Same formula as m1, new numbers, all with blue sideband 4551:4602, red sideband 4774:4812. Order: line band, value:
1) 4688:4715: 0.02 mag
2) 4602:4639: -0.06 mag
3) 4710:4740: 0.02 mag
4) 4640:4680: 0.03 mag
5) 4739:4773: 0.00 mag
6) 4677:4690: 0.02 mag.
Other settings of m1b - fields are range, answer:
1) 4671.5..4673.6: 1.89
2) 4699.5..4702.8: 2.03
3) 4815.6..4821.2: 2.27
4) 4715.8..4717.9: 2.06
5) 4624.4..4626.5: 2.14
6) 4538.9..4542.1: 1.98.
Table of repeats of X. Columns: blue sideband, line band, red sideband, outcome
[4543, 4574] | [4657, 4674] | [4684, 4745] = 1.1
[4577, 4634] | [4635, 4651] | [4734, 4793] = 0.2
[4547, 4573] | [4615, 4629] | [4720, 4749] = -1.1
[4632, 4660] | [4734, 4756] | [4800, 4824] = 1.2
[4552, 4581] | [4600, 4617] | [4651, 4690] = -0.8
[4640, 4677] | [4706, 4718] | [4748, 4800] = 0.2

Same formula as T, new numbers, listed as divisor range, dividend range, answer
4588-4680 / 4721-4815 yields 1.08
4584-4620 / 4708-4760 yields 1.06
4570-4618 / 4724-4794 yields 1.09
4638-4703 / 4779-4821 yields 1.13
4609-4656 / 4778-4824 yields 1.09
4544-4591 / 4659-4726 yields 1.06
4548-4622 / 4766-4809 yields 1.12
